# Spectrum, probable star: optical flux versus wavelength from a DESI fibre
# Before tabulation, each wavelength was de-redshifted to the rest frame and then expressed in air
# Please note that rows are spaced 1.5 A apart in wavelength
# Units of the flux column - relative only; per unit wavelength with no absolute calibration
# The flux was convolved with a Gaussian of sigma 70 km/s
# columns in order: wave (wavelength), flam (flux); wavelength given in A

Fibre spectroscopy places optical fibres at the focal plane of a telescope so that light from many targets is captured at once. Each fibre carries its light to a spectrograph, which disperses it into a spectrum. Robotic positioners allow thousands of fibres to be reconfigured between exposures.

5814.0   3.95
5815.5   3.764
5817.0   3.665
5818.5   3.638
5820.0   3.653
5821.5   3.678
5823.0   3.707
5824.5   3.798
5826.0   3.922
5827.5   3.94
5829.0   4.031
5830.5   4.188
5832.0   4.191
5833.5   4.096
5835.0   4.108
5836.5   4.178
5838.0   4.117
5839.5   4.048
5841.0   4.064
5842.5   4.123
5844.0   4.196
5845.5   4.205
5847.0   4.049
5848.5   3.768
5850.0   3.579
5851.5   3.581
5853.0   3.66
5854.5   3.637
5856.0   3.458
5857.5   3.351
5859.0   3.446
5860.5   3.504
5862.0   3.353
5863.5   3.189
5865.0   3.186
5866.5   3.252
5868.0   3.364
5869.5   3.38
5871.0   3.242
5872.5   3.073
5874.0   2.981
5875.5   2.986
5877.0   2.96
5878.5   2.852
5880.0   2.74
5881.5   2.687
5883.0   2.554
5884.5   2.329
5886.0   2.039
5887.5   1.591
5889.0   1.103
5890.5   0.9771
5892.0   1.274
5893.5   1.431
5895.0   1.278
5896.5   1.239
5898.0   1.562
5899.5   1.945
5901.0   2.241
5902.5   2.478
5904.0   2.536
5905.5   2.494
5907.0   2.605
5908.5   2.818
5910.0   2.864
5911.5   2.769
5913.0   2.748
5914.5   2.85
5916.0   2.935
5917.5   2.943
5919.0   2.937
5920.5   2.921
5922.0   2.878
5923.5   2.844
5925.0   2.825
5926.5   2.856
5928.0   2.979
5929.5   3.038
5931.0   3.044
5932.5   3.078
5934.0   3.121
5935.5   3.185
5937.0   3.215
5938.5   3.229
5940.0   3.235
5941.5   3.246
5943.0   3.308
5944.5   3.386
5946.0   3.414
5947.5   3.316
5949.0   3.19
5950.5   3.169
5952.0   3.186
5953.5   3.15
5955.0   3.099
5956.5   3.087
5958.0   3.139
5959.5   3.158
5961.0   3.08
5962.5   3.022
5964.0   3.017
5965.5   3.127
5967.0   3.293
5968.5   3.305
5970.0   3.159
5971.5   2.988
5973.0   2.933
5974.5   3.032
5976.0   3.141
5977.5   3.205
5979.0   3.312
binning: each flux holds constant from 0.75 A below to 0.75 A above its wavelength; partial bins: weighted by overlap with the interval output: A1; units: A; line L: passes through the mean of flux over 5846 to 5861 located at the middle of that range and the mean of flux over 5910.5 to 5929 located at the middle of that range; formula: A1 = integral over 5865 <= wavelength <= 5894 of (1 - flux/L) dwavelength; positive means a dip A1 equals 7.43 A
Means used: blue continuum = 3.61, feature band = 2.49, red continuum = 2.88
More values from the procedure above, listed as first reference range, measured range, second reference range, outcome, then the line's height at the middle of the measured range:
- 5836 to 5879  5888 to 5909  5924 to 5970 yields 9.5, 3.36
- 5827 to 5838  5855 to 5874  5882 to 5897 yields -4.4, 2.7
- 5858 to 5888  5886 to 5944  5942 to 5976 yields 9.9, 3.05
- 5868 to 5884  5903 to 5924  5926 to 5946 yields 2.0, 3.08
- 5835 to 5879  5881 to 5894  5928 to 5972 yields 6.3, 3.43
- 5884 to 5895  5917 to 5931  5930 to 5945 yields -1.1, 2.72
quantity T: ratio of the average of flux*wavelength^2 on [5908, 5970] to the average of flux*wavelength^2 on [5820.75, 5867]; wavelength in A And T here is 0.84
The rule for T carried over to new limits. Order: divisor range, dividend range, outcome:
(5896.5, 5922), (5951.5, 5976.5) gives 1.23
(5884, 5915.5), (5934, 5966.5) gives 1.57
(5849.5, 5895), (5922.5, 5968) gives 1.15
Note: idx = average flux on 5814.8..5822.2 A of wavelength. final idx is 3.68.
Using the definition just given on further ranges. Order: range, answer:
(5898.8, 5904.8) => 2.3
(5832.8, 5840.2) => 4.11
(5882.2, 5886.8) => 2.3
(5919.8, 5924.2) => 2.88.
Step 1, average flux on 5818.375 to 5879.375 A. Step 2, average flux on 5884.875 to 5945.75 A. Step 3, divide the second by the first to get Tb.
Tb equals 0.7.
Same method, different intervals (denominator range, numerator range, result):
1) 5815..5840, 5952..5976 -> 0.79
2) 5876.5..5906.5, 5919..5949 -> 1.54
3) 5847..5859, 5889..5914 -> 0.57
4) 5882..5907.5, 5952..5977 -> 1.67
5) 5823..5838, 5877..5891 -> 0.54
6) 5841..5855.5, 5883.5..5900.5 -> 0.40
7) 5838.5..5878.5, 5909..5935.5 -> 0.83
